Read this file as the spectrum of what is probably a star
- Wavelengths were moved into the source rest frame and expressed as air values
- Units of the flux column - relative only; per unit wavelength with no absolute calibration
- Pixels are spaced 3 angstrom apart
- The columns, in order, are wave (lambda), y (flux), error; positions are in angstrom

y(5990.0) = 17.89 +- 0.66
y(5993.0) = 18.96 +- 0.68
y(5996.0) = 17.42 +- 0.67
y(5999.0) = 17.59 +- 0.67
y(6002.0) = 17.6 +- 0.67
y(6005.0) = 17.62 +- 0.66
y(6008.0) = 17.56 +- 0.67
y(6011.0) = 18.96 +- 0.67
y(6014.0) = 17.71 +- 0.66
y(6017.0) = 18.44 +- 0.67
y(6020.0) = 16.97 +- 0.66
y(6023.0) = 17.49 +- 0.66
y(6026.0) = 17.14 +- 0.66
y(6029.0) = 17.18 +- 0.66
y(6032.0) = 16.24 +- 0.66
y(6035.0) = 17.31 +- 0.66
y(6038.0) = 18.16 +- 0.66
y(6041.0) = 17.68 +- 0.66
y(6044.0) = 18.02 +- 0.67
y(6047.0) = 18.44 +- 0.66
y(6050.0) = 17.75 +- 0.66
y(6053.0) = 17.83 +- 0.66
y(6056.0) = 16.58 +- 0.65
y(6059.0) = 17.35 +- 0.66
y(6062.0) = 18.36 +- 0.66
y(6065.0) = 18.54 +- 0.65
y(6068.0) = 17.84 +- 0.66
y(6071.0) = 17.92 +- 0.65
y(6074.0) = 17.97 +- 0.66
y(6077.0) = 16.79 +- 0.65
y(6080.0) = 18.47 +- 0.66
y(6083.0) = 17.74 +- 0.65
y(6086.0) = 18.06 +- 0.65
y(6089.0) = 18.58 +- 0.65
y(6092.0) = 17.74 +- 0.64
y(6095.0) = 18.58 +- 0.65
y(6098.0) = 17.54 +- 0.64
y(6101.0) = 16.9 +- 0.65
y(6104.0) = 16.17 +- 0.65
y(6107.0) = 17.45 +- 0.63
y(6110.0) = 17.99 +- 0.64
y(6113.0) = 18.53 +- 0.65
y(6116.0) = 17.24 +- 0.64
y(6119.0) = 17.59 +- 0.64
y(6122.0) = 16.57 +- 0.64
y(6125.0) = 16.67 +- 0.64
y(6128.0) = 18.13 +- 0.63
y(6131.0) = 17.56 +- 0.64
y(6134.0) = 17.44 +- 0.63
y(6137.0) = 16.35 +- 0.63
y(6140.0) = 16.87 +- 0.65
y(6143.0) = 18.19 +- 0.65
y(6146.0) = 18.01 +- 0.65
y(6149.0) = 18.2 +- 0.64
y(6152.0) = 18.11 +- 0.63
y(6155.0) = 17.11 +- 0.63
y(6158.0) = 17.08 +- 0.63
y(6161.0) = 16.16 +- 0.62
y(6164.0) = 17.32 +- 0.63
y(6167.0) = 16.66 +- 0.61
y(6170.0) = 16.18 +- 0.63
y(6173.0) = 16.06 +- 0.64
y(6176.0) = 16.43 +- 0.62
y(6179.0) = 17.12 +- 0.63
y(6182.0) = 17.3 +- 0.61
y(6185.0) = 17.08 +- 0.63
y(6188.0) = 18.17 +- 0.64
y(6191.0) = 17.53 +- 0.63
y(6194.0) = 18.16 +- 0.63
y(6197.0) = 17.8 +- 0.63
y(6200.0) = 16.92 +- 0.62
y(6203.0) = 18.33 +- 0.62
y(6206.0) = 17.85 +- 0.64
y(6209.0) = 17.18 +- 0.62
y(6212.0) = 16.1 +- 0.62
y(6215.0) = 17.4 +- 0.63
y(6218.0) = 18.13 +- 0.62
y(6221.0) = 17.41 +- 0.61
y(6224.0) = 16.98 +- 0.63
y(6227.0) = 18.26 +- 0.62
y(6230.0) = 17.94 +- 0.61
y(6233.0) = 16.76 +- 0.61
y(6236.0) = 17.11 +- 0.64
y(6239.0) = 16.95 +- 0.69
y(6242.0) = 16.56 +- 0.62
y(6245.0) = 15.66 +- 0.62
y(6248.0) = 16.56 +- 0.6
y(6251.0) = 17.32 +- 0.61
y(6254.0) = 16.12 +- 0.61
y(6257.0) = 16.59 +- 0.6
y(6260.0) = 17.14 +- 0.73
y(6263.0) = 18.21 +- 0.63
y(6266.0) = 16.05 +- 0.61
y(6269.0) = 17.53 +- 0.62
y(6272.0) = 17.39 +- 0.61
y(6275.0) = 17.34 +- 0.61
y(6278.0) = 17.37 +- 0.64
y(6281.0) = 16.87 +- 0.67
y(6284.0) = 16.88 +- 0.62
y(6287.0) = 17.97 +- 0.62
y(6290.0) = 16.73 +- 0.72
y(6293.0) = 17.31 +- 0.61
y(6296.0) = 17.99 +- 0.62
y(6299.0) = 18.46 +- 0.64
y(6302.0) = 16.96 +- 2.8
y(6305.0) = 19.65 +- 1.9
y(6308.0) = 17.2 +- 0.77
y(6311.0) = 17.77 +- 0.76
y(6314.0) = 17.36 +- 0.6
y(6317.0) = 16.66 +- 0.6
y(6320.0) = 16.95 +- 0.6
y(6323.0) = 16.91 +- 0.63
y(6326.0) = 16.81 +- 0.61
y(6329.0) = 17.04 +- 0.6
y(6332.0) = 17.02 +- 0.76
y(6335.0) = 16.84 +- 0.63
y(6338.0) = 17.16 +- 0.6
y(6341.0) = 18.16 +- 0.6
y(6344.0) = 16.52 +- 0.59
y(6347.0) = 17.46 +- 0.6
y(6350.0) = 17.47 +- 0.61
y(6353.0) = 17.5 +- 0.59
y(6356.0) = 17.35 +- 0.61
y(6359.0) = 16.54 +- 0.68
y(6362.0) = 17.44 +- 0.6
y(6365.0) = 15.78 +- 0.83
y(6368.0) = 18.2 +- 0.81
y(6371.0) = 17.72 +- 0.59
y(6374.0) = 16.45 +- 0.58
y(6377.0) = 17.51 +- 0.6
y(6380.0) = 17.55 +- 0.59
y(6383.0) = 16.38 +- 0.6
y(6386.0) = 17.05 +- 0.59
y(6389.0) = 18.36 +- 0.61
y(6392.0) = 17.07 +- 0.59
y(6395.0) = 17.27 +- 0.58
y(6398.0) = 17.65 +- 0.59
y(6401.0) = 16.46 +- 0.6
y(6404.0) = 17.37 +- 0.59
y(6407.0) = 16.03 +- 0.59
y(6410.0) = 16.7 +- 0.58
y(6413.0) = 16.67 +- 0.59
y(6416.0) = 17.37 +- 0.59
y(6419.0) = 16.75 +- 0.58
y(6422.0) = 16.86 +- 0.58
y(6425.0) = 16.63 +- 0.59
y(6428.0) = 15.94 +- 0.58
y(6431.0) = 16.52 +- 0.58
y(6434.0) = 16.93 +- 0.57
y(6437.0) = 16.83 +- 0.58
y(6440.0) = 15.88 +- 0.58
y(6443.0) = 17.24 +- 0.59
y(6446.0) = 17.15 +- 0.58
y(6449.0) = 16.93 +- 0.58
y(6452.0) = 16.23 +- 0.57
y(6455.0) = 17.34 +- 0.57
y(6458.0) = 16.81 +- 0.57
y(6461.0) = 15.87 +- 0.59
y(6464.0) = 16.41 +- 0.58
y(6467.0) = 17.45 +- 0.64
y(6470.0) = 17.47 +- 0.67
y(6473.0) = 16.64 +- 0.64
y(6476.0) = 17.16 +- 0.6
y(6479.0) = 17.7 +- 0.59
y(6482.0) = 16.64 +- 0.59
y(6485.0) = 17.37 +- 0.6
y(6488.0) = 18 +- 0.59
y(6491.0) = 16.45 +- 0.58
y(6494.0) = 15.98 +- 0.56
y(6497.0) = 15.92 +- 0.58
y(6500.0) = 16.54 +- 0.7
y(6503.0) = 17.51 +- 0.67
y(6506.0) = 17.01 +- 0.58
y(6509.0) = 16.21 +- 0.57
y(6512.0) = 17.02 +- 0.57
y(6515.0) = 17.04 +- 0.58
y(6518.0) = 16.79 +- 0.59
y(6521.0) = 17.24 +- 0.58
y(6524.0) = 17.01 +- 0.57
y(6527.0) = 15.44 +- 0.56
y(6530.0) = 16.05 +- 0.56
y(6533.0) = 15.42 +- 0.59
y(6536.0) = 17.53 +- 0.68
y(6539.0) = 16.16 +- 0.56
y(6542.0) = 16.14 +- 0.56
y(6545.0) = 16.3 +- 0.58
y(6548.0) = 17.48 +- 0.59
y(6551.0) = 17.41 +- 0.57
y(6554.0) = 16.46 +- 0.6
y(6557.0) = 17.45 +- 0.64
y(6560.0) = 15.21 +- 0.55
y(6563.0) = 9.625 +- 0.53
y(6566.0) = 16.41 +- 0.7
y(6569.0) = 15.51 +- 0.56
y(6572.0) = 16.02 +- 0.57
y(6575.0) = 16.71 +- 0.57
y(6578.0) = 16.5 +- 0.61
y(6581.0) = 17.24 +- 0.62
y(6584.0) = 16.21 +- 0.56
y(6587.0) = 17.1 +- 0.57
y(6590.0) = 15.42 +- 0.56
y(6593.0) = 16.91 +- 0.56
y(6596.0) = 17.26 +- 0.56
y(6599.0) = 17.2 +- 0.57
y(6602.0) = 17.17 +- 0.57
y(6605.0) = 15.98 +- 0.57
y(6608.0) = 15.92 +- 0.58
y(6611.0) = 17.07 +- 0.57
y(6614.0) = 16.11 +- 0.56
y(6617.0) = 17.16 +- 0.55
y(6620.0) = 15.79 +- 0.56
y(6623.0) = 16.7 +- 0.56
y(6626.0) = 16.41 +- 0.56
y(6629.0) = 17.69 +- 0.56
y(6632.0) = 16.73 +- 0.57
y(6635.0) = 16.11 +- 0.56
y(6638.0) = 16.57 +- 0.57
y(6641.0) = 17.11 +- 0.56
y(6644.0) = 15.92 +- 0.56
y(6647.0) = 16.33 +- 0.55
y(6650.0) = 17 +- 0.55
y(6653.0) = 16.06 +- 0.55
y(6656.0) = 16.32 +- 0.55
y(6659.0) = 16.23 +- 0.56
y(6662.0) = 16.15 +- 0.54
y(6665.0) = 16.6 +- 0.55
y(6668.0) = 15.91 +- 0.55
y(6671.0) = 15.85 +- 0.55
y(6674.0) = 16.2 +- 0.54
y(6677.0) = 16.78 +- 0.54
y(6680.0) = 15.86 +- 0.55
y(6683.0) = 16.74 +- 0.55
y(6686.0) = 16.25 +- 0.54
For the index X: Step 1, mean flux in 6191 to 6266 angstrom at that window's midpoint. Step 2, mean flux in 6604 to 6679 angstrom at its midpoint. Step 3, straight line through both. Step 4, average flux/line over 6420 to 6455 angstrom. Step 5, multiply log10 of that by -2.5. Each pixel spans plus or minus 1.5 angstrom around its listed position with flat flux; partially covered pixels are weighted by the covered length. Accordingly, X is 0.01 mag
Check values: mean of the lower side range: 17.2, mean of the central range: 16.7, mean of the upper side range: 16.4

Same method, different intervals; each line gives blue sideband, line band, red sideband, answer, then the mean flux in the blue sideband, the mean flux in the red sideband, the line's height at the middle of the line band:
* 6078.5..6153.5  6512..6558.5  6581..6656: 0.01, 17.6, 16.6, 16.8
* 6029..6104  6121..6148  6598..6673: 0.01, 17.7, 16.5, 17.6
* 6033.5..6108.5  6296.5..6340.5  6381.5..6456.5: -0.02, 17.8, 16.9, 17.1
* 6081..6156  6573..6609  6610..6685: 0.00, 17.6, 16.5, 16.6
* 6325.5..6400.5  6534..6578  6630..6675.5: 0.04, 17.2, 16.4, 16.6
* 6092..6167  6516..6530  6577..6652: 0.01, 17.4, 16.6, 16.8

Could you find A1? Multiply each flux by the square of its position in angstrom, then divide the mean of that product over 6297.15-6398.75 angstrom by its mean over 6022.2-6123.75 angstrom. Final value 1.07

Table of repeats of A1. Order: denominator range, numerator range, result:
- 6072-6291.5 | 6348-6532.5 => 1.06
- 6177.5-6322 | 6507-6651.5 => 1.05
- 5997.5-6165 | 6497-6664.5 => 1.09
